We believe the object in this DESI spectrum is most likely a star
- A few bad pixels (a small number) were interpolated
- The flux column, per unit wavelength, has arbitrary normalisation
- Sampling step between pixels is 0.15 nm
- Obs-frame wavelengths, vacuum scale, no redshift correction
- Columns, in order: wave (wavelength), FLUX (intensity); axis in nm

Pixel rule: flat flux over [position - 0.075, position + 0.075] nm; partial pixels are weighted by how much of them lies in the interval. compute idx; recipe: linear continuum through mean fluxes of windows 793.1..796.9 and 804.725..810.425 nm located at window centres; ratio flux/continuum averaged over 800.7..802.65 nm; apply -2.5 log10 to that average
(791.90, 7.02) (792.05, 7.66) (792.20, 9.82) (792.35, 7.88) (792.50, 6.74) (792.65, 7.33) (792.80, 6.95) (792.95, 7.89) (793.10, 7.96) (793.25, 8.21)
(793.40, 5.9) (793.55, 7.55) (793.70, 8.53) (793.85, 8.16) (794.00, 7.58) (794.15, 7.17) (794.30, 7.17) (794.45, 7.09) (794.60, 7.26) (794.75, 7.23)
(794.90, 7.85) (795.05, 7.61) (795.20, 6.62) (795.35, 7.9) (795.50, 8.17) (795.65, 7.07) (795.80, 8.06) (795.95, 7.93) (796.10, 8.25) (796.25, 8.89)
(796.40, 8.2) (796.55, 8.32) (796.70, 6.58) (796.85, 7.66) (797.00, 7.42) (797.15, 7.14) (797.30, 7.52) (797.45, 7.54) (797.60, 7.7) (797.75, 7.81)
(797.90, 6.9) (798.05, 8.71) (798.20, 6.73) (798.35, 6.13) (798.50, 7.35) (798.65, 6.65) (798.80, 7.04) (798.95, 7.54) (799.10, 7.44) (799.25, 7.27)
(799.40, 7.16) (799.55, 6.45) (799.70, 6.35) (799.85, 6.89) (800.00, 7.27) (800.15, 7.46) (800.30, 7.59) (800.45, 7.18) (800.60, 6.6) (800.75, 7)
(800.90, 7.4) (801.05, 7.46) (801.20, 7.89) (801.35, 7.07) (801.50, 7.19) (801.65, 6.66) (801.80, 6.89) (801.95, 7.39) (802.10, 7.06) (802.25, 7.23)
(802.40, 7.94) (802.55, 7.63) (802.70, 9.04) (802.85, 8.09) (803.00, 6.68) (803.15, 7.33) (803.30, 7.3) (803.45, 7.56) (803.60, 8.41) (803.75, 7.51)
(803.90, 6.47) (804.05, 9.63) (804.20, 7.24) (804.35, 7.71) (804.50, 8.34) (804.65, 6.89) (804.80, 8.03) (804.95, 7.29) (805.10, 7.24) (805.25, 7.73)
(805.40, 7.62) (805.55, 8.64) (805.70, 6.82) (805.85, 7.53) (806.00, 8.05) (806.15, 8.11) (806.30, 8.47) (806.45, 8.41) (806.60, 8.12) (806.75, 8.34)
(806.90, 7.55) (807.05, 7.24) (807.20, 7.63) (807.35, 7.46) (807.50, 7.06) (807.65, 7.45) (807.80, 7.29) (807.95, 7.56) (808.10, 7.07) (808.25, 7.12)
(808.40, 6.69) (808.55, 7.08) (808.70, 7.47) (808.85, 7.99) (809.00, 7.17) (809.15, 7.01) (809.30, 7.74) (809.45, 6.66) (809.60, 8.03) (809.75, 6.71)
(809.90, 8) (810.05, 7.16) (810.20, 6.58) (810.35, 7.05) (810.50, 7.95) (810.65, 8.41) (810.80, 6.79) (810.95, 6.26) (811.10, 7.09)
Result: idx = 0.04 mag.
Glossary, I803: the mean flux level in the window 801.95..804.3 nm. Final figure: 7.67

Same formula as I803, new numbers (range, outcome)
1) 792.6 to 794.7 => 7.48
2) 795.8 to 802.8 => 7.39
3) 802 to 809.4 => 7.61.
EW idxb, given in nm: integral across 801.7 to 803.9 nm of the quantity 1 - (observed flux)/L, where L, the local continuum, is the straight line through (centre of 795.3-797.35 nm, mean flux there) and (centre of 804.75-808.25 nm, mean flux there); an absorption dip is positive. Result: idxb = 0.05 nm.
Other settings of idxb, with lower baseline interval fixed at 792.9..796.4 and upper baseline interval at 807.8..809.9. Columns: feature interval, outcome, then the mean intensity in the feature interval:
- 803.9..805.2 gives -0.056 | 7.72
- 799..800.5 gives 0.083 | 7.11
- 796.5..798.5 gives 0.054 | 7.38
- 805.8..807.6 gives -0.120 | 7.83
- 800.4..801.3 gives 0.029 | 7.25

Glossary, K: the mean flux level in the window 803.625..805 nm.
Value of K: 7.71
